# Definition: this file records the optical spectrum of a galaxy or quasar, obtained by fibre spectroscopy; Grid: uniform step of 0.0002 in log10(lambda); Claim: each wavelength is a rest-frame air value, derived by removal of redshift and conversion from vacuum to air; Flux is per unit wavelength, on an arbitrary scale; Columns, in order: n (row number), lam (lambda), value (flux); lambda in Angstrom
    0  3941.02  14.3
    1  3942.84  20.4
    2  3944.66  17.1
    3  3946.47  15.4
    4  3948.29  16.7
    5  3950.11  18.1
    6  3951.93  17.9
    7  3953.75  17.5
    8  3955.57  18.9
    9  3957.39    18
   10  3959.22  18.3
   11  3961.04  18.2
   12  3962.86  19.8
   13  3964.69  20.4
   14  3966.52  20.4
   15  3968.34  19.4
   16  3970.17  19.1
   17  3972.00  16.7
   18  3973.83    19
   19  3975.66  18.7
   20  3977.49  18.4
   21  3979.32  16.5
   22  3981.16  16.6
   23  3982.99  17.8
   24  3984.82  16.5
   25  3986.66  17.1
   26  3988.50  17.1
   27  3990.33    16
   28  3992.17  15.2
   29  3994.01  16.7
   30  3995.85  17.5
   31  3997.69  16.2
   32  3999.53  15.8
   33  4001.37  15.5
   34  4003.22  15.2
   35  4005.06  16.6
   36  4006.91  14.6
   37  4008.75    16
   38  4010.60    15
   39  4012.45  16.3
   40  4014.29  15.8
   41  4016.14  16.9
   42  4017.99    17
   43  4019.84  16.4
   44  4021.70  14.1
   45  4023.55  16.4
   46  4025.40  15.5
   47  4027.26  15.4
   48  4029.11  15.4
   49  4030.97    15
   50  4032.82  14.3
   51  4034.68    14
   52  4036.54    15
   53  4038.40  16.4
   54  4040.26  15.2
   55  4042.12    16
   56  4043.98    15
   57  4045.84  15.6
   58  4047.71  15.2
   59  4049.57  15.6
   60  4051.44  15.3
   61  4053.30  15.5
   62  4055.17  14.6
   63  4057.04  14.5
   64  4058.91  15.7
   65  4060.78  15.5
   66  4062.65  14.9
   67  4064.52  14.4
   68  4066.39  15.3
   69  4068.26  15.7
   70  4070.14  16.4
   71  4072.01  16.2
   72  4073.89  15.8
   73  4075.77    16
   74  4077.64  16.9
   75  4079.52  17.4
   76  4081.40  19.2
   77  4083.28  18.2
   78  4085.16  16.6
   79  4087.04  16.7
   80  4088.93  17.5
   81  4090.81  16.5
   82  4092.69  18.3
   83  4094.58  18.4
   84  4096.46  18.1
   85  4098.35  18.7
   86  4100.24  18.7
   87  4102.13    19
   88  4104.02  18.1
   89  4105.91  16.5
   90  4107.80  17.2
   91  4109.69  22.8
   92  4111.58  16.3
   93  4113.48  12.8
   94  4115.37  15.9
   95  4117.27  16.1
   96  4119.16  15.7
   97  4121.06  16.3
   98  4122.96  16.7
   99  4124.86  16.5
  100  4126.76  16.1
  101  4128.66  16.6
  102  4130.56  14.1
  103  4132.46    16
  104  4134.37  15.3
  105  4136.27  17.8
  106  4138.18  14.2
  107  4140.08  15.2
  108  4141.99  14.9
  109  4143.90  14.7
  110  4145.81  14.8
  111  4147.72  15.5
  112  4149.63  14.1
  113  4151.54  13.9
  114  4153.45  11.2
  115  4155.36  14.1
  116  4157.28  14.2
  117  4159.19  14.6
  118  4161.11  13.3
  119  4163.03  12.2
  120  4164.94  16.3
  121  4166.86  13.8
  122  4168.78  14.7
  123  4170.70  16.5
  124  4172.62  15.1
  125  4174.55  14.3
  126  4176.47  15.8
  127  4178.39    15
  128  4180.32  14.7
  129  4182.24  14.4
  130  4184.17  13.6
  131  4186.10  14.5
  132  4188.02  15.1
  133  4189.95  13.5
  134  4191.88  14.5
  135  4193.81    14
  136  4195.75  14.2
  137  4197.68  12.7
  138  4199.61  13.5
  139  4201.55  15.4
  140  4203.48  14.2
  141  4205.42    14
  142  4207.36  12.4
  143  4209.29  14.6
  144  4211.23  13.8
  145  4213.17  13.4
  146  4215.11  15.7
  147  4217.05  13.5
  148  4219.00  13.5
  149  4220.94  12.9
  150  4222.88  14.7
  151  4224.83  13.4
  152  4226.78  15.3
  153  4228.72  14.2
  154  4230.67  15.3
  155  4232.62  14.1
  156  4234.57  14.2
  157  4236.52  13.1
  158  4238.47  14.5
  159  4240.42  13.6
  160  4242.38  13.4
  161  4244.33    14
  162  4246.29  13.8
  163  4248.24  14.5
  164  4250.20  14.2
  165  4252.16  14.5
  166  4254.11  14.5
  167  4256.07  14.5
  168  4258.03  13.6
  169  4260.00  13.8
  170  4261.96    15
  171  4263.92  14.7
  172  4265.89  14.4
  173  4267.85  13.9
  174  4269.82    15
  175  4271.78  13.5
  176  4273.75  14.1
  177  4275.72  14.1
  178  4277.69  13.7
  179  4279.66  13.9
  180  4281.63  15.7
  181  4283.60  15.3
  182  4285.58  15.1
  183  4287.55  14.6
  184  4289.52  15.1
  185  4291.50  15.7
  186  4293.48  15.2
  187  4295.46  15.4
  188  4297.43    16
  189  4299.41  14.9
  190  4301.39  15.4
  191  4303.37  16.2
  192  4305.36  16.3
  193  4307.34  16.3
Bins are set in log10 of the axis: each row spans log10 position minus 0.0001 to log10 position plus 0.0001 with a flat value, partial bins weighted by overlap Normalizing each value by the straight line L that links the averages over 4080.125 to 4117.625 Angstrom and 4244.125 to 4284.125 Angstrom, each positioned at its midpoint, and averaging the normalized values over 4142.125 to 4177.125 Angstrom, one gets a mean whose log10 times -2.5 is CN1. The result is 0.14 mag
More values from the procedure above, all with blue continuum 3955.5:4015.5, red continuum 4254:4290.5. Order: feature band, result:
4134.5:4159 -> 0.08 mag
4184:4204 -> 0.08 mag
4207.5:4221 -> 0.08 mag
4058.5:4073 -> 0.06 mag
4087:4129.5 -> -0.08 mag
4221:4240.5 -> 0.05 mag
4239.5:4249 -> 0.07 mag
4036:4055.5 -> 0.08 mag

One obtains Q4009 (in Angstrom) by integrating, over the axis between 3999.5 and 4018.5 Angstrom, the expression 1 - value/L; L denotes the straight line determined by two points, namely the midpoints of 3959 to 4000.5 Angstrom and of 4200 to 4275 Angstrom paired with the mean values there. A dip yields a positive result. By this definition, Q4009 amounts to 1.6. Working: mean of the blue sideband 17.7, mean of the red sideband 14.1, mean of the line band 15.9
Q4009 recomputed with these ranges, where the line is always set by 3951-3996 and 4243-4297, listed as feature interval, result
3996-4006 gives 0.92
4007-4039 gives 3.32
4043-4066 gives 2.48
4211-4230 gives 1.28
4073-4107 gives -2.08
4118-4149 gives 0.87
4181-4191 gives 0.81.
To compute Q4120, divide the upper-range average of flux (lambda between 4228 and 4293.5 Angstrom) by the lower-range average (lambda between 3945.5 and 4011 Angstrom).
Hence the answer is 0.83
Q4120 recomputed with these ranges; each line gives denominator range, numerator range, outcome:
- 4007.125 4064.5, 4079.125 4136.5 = 1.11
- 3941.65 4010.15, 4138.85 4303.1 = 0.83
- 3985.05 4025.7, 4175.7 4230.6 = 0.88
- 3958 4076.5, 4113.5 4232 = 0.90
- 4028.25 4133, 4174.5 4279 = 0.87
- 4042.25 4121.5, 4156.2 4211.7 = 0.86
